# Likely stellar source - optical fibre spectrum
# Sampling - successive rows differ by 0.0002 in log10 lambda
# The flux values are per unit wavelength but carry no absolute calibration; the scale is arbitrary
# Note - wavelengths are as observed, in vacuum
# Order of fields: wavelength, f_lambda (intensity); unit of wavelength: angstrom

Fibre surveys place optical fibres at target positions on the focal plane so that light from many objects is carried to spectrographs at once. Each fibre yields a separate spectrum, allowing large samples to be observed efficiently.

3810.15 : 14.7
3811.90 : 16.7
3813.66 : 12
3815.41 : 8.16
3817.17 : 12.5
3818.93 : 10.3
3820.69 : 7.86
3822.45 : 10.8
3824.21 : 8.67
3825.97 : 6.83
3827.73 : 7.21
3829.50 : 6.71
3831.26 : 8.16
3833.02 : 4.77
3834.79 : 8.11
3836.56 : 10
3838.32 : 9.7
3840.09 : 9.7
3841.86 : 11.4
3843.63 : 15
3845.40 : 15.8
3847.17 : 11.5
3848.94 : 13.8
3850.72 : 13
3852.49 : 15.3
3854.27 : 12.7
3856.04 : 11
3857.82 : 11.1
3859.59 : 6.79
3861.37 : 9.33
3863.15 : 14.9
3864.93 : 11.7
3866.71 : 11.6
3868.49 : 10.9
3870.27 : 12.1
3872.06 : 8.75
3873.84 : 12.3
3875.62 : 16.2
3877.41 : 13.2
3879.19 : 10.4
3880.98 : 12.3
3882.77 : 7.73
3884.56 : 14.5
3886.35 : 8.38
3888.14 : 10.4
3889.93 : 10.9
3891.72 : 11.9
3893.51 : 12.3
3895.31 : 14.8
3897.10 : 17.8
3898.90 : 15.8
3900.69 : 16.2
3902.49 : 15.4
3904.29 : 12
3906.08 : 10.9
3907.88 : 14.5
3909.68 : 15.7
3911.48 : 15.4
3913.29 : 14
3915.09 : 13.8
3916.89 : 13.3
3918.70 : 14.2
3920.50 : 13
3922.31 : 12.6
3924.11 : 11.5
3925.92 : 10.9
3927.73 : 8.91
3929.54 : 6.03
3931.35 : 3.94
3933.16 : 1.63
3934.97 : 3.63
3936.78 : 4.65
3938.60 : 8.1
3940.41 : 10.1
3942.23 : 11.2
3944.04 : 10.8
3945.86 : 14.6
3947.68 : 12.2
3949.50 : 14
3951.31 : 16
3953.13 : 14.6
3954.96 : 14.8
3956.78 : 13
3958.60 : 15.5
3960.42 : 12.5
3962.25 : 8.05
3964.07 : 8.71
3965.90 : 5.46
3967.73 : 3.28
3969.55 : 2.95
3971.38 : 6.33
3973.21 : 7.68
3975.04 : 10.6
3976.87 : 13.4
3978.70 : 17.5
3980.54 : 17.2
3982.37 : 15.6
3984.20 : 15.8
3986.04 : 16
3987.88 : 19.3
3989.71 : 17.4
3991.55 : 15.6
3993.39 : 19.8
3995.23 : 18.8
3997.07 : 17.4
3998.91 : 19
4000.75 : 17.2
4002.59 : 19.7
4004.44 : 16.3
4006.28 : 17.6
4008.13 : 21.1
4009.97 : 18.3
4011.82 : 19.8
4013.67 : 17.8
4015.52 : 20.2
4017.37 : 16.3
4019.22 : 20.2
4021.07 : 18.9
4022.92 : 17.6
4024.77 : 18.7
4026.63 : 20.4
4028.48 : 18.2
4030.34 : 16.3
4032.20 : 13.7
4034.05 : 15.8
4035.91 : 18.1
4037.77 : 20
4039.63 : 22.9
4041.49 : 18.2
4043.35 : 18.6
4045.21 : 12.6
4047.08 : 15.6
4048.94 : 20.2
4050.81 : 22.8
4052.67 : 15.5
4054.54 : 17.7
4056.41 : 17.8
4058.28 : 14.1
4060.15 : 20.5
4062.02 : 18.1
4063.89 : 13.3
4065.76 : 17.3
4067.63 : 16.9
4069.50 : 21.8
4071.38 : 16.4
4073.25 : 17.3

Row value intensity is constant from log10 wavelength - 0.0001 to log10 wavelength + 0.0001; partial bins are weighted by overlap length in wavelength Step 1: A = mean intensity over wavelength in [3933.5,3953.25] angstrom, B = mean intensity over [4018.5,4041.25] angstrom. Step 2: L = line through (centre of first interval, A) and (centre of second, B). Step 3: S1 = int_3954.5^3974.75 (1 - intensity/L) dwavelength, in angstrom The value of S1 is 5.59 angstrom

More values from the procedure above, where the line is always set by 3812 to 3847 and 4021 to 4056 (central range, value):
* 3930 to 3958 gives 8.2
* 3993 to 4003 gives -1.3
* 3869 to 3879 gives -0.6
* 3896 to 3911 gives -2.5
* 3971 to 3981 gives 2.2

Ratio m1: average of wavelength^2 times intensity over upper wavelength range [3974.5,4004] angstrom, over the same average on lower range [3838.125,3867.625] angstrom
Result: 1.5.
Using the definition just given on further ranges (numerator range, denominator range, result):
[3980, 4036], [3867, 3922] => 1.46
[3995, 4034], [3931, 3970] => 1.94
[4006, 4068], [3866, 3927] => 1.51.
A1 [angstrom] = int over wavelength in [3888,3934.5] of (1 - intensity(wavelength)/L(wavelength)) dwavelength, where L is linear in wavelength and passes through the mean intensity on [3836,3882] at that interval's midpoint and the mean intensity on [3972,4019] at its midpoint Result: 5.4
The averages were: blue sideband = 11.9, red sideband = 17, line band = 12.2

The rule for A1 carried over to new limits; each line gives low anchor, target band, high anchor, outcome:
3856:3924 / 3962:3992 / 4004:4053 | 8.2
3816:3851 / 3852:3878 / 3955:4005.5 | -2.3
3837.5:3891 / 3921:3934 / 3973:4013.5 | 5.6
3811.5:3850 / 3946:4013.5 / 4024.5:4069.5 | 4.4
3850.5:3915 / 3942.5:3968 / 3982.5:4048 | 5.9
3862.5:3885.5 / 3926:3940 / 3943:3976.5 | 6.7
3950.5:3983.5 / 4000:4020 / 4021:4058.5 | -4.5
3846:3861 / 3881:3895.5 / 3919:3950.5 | -0.6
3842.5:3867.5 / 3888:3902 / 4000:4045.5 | -0.2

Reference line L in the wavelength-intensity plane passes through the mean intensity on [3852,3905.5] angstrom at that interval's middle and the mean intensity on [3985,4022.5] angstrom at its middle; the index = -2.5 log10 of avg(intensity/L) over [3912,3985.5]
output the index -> 0.40 mag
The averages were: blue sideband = 12.3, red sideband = 18.3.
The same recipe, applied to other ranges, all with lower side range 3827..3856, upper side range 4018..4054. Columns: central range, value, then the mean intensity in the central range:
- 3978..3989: -0.05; 16.9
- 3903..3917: -0.03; 13.8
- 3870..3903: -0.01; 12.7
